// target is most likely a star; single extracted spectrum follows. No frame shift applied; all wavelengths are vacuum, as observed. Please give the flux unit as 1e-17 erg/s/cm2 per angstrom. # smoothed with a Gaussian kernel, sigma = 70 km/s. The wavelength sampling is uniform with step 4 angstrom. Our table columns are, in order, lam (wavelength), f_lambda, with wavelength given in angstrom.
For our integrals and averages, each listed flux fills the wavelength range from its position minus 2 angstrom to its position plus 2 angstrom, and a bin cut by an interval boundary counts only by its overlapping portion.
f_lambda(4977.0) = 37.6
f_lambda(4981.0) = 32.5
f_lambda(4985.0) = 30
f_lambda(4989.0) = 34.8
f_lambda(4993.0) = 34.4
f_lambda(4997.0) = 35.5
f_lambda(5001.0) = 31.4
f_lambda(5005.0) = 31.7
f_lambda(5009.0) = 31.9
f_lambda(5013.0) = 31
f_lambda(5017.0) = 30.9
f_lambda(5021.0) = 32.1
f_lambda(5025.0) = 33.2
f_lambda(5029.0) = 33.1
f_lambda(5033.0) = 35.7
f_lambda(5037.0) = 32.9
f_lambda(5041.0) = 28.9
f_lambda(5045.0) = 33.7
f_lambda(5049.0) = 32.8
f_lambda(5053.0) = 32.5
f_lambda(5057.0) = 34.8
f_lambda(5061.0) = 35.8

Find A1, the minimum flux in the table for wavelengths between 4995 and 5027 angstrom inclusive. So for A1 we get 30.9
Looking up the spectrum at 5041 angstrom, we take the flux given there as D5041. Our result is 28.9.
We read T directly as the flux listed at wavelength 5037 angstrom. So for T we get 32.9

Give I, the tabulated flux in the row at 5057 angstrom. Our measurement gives 34.8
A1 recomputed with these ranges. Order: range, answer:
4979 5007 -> 30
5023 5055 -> 28.9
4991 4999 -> 34.4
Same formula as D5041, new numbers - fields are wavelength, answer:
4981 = 32.5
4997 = 35.5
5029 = 33.1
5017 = 30.9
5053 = 32.5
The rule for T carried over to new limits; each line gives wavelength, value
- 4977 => 37.6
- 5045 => 33.7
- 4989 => 34.8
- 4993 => 34.4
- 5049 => 32.8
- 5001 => 31.4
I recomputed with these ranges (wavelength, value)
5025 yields 33.2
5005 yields 31.7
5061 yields 35.8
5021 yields 32.1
